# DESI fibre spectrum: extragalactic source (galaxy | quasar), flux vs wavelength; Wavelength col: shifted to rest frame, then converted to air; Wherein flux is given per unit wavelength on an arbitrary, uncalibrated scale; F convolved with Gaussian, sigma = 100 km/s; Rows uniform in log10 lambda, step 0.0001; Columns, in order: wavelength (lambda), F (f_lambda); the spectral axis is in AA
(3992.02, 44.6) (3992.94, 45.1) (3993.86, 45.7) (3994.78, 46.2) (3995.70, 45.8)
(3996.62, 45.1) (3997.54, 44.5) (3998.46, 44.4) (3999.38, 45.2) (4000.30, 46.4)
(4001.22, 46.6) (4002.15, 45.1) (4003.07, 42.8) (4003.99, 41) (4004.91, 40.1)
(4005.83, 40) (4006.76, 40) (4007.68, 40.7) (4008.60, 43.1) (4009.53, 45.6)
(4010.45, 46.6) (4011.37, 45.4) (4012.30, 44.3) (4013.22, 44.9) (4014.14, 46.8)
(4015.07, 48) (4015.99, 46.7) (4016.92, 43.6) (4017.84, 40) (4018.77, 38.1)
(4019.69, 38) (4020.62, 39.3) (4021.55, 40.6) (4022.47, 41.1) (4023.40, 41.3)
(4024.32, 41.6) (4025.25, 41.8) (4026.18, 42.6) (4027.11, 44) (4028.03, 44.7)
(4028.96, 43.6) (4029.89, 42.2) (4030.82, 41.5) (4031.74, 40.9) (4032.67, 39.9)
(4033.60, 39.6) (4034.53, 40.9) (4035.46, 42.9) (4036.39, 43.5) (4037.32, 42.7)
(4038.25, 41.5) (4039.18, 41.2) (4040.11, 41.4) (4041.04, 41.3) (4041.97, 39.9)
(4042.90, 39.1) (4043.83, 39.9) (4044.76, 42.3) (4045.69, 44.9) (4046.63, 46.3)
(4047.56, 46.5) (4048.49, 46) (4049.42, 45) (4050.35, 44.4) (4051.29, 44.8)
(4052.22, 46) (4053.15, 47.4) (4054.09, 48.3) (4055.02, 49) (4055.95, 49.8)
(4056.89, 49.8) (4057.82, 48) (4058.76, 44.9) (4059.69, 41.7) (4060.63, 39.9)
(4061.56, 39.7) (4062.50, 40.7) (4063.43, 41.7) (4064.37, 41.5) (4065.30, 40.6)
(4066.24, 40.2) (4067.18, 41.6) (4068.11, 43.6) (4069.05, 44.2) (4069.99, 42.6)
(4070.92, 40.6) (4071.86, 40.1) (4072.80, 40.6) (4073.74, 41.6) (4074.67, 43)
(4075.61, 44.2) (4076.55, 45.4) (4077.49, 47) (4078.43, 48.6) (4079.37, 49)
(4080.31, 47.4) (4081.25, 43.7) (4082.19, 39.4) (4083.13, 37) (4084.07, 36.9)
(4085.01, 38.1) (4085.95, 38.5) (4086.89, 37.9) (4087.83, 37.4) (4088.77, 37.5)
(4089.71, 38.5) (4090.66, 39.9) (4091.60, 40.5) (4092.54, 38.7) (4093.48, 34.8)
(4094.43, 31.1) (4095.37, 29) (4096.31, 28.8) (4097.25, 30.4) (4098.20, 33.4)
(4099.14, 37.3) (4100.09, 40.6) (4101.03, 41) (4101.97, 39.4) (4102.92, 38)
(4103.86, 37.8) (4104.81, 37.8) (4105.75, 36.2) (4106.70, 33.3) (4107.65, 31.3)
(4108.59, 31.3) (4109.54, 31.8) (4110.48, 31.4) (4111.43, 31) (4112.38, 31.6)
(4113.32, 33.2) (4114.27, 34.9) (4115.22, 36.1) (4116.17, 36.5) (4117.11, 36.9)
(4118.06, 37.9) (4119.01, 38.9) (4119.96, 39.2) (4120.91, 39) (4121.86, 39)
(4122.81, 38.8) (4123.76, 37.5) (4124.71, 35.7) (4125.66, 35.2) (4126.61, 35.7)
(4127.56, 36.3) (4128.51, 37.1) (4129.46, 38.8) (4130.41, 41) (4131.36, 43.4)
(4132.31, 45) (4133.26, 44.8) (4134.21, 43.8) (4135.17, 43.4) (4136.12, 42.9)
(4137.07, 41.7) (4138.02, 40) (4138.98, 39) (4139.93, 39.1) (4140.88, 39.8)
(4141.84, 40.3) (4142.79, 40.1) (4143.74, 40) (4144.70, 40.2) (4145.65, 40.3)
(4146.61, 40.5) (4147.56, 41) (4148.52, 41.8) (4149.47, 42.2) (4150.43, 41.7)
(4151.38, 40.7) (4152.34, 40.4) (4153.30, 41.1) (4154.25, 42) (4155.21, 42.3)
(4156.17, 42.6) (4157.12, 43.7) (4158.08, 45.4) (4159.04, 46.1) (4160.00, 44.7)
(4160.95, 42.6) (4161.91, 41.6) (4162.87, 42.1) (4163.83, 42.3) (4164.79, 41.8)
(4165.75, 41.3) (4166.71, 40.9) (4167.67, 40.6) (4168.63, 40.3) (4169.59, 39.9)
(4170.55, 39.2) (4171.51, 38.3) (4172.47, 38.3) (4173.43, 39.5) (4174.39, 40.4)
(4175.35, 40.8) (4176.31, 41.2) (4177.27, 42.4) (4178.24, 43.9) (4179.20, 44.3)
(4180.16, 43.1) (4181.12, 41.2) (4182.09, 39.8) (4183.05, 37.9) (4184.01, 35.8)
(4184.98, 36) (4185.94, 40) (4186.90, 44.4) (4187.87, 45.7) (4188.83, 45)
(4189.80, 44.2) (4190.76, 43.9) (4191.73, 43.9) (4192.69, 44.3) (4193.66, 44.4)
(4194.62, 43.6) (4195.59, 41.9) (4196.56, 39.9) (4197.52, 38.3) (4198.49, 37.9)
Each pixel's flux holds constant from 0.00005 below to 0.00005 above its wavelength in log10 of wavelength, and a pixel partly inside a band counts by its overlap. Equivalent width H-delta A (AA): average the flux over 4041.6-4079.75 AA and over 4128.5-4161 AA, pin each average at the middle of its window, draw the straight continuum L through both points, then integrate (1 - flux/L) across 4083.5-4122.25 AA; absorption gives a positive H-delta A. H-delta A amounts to 6.3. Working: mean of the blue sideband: 43.9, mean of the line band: 35.9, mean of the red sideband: 41.8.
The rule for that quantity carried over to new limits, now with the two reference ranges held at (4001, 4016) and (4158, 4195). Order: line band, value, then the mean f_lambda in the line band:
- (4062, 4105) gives 3.2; 39.7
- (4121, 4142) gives 1.2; 39.9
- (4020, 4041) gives 0.9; 41.7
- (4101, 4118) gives 3.1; 34.9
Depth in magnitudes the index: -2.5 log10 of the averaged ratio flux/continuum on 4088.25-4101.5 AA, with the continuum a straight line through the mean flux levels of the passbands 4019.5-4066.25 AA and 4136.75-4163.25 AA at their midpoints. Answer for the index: 0.18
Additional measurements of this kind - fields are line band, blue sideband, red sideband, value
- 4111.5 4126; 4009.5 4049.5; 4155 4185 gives 0.15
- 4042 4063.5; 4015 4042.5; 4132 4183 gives -0.07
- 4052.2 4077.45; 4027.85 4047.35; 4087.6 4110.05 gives -0.12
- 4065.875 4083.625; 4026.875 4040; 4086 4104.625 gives -0.13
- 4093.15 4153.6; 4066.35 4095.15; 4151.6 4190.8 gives 0.09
